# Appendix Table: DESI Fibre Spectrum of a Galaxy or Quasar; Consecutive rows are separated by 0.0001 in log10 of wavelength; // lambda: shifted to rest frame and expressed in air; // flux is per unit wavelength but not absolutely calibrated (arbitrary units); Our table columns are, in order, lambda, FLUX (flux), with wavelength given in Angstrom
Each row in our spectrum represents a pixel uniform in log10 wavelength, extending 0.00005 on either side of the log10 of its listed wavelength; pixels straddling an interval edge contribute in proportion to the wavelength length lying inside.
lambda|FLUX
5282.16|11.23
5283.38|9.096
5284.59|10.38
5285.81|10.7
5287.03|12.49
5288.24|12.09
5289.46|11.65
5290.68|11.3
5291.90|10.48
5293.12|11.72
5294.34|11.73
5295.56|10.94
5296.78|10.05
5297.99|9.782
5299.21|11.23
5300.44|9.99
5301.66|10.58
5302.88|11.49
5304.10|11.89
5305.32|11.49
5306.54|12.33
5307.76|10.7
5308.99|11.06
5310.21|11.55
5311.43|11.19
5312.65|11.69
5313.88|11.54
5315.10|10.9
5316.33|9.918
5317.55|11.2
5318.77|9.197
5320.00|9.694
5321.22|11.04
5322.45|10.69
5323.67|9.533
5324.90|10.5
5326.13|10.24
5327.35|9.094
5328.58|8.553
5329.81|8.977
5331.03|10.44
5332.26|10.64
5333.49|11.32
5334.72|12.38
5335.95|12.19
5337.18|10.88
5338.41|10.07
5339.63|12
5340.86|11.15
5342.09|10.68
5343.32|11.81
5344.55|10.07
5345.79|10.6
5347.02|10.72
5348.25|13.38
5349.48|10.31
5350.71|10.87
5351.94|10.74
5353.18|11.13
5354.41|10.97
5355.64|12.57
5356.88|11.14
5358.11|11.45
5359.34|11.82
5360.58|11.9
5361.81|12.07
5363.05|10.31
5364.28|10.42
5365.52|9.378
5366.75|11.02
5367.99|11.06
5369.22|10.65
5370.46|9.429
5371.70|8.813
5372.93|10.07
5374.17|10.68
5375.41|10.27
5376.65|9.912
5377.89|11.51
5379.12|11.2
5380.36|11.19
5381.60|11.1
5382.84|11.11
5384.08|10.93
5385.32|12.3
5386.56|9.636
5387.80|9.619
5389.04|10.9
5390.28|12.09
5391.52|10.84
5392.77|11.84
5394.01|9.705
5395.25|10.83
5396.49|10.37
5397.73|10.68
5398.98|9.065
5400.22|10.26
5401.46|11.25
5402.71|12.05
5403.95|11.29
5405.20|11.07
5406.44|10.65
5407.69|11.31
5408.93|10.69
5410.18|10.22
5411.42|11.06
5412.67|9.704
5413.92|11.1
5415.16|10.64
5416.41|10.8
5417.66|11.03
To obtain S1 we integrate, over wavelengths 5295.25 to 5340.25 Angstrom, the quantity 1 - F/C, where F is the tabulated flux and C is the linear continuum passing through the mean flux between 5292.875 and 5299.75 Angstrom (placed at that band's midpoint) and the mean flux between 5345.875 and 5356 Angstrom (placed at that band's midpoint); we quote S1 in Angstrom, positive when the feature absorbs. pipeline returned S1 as 1.2 Angstrom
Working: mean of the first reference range 10.9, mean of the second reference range 11.3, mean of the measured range 10.7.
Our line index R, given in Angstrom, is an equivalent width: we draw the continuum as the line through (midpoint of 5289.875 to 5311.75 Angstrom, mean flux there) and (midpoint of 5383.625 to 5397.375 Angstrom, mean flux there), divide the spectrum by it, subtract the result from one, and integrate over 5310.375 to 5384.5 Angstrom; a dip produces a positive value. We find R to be 1.2 Angstrom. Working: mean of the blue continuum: 11.1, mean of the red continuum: 10.8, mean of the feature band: 10.8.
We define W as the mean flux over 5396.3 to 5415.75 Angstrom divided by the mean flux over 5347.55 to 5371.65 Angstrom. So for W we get 1.0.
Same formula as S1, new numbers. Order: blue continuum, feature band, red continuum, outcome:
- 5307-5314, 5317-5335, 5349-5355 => 1.5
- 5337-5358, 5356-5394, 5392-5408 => 0.5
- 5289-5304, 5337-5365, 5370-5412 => -1.0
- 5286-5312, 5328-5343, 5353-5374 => 0.3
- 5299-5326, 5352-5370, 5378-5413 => -0.4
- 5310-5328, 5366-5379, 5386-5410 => 0.4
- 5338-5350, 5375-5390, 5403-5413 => 0.1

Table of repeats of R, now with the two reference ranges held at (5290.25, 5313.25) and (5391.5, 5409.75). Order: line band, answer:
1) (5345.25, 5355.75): -0.2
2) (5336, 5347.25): 0.0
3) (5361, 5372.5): 0.6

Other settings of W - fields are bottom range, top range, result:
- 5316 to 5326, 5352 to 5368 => 1.09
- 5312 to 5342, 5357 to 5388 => 1.01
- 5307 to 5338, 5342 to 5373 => 1.03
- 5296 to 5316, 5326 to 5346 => 0.96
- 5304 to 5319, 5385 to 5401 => 0.95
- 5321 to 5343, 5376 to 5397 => 1.03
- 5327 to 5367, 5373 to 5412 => 0.99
